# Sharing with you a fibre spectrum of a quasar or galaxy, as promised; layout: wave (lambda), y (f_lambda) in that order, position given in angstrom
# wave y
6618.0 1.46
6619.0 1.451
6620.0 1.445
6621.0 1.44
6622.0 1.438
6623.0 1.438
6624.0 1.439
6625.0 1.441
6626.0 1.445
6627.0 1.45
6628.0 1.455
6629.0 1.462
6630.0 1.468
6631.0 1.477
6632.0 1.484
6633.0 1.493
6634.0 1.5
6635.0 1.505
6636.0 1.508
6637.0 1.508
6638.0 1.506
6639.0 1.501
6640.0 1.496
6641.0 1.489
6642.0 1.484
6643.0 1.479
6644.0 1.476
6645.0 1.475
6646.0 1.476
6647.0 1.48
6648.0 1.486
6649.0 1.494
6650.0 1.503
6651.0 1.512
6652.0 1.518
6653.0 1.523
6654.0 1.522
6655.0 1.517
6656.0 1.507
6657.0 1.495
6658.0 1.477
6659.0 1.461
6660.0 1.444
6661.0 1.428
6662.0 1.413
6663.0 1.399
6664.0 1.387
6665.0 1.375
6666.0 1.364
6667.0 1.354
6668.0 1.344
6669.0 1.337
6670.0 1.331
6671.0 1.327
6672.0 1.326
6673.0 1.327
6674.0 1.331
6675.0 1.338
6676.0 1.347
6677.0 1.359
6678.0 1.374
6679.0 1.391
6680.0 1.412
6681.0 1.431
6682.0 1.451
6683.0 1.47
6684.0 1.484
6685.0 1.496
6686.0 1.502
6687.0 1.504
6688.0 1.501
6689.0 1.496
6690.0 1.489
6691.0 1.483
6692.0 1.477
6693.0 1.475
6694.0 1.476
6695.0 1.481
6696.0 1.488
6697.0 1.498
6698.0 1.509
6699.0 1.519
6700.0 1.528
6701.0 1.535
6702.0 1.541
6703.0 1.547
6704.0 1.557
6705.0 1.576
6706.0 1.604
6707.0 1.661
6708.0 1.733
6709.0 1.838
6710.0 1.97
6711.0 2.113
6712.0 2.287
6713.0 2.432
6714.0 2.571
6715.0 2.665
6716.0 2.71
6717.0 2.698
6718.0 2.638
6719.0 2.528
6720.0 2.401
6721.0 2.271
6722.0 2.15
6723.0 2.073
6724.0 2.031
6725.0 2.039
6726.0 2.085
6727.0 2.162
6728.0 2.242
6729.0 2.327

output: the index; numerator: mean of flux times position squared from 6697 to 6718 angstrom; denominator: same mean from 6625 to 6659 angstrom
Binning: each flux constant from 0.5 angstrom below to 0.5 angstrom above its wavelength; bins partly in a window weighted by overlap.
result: 1.33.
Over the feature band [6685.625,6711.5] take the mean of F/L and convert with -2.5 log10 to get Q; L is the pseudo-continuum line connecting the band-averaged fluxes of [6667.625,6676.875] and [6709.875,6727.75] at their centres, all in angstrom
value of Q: 0.197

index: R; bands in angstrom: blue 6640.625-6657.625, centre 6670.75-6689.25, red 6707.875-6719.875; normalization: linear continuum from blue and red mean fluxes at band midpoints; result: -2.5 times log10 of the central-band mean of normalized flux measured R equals 0.33 mag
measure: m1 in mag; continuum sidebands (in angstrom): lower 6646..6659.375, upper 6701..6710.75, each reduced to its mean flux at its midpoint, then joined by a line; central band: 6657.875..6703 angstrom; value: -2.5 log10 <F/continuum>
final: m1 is 0.11 mag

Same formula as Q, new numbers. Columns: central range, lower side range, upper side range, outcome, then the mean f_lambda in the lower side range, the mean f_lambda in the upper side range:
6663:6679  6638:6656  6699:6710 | 0.15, 1.5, 1.62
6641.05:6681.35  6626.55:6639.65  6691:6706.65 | 0.06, 1.49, 1.52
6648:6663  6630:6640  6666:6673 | -0.06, 1.5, 1.34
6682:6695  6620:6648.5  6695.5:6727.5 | 0.23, 1.47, 2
